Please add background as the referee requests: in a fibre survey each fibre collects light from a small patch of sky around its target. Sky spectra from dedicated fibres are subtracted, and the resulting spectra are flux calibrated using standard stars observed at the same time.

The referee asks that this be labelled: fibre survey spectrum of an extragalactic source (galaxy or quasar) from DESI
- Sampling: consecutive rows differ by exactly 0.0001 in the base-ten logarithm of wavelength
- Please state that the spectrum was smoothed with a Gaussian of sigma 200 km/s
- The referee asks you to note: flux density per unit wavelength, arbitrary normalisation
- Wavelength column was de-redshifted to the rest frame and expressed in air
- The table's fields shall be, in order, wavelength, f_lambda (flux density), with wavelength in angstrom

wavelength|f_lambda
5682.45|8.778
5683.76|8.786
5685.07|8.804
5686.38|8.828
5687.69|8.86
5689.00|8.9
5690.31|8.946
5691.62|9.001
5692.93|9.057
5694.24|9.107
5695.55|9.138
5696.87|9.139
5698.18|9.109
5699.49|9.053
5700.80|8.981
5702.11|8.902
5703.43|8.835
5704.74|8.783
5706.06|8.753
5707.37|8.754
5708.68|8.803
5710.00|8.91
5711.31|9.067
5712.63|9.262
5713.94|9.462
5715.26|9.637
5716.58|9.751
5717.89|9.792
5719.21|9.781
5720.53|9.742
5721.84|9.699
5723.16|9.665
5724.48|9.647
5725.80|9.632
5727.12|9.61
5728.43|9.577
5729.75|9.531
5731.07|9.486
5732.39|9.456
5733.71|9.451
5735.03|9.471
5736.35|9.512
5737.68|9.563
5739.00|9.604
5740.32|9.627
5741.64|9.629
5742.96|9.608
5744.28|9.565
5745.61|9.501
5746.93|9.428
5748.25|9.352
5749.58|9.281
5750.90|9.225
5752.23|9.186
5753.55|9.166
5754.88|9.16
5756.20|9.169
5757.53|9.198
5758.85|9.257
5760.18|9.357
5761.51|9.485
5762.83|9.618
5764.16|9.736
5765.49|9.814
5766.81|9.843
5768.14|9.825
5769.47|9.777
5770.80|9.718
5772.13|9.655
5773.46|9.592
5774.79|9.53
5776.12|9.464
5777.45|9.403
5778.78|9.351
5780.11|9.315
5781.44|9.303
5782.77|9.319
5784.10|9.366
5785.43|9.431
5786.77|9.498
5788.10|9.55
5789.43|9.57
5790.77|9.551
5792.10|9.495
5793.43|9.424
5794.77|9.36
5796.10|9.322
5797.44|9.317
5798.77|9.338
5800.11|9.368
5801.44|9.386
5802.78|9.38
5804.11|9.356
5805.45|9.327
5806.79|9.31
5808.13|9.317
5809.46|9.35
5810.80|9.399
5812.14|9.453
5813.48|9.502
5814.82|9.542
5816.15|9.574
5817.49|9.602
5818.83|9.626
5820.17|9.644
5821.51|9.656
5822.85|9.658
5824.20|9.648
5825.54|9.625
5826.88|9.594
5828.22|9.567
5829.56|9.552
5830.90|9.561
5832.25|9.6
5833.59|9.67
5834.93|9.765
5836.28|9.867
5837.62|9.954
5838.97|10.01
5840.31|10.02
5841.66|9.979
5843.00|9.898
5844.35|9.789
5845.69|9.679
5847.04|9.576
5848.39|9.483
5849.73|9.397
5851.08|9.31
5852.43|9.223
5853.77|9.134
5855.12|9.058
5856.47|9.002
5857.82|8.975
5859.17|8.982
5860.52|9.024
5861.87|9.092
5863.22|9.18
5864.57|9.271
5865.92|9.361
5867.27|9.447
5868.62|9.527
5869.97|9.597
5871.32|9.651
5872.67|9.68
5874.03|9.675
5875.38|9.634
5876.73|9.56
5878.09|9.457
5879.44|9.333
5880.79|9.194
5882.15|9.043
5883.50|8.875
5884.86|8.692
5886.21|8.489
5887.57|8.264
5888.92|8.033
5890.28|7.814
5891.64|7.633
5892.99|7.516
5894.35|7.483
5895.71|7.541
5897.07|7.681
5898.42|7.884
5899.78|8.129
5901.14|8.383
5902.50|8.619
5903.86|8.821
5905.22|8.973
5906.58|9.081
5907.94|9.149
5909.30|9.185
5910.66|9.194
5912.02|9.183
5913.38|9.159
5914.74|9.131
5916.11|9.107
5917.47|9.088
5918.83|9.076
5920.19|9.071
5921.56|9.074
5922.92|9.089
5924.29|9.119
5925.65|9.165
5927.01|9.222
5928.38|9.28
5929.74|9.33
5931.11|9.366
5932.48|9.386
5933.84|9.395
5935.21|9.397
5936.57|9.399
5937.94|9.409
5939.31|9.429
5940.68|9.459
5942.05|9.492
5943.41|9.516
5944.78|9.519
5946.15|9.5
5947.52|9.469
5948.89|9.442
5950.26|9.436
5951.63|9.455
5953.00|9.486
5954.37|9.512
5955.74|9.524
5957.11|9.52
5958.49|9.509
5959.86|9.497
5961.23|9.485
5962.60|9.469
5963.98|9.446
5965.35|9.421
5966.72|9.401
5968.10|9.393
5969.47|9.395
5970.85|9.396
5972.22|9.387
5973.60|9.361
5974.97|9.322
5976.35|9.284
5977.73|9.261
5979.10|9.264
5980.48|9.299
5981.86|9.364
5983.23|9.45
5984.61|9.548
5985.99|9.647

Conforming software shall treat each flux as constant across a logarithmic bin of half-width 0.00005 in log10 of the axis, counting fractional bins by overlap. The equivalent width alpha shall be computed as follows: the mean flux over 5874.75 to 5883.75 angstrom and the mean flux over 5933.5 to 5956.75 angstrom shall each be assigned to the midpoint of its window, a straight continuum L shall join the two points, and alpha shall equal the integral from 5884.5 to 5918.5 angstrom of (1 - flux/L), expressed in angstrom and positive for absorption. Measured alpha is 3.2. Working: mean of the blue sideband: 9.32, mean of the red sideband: 9.46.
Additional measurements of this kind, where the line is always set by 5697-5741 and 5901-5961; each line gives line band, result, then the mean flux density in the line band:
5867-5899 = 1.94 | 8.73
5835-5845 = -0.65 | 9.91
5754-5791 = -0.61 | 9.49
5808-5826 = -0.44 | 9.55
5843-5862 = 0.03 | 9.29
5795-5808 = -0.02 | 9.34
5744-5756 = 0.05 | 9.3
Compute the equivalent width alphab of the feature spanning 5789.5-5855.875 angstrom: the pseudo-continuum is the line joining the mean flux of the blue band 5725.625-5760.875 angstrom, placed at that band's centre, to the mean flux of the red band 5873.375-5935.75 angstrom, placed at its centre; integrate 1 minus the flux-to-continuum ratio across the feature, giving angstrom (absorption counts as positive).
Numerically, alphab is -2.9 angstrom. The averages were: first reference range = 9.43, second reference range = 8.85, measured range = 9.53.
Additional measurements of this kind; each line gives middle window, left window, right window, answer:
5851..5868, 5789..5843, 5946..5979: 0.7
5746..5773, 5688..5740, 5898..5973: -0.5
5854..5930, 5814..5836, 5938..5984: 4.9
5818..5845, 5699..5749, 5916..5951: -1.1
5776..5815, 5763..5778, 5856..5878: 0.8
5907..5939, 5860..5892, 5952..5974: 0.2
